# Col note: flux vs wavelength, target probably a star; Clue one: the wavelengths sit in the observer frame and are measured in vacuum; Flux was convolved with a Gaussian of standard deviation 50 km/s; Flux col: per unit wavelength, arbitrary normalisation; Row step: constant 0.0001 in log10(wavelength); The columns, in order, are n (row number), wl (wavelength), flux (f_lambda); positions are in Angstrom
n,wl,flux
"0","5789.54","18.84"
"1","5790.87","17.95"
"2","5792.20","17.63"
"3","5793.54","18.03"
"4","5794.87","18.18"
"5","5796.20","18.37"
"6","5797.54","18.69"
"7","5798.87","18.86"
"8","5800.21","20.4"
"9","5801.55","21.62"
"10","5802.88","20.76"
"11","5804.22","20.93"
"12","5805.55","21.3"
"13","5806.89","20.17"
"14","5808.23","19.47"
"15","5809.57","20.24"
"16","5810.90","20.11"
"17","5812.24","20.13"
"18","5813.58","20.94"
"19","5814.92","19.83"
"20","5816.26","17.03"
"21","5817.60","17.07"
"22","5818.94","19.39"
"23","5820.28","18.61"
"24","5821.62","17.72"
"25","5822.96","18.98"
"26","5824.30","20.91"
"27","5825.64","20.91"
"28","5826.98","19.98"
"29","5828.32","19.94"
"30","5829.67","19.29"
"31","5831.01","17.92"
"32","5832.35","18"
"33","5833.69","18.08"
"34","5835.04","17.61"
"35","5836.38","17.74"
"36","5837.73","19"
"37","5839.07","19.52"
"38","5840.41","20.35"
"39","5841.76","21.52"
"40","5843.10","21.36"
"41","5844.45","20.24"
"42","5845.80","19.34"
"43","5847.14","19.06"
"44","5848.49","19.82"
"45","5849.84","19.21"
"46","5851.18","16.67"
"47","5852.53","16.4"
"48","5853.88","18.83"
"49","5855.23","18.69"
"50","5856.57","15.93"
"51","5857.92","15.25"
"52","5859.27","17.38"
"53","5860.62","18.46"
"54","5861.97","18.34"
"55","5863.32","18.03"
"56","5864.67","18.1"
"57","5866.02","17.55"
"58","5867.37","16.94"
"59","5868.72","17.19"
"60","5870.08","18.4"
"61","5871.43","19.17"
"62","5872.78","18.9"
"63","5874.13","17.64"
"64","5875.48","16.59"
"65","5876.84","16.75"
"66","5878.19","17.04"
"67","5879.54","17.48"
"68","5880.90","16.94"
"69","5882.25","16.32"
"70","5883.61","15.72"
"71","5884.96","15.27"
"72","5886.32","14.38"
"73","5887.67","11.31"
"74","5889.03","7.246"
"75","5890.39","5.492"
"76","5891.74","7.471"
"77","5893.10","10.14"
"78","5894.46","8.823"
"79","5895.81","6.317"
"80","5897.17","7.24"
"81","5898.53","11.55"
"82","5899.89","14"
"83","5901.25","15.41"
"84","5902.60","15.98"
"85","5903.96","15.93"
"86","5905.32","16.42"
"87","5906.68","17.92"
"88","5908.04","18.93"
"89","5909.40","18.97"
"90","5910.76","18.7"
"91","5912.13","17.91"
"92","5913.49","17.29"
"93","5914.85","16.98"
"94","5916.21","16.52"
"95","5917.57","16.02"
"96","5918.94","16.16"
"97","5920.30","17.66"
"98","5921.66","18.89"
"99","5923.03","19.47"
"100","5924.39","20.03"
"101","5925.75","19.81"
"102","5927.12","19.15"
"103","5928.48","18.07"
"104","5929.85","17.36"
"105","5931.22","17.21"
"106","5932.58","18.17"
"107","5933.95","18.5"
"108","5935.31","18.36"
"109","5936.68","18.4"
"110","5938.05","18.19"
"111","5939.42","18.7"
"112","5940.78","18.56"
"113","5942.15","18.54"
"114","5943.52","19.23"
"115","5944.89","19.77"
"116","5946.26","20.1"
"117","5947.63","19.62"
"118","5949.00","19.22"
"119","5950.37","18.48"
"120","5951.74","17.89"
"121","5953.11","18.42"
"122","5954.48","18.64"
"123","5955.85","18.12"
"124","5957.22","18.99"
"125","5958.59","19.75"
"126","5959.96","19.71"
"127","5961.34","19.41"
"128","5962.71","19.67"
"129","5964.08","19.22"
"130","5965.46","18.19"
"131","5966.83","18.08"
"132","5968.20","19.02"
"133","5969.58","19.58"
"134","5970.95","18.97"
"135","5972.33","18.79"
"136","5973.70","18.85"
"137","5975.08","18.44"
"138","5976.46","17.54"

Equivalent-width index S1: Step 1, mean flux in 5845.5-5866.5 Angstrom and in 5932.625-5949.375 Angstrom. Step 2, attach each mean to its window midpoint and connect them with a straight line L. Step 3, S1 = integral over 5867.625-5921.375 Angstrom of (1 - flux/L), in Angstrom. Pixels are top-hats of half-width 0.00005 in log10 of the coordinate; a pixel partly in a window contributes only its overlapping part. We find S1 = 9.8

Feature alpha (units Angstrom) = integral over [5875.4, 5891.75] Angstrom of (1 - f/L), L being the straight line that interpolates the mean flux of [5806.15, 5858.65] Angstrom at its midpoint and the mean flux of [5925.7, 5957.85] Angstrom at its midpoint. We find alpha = 4.3 Angstrom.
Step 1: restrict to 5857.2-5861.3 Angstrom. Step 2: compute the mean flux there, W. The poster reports 17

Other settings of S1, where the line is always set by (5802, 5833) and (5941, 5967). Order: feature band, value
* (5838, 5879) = 2.3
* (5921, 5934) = 0.3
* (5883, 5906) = 9.1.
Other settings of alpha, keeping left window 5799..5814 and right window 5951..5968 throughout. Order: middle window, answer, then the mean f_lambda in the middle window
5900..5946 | 3.1 Angstrom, 17.9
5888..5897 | 5.5 Angstrom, 7.7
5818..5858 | 2.4 Angstrom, 18.9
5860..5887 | 3.4 Angstrom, 17.3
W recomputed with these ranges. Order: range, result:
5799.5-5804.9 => 20.9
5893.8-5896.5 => 7.57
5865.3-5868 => 17.3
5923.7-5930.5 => 18.9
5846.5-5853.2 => 18.2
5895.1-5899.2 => 8.37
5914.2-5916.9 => 16.8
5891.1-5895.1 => 8.81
